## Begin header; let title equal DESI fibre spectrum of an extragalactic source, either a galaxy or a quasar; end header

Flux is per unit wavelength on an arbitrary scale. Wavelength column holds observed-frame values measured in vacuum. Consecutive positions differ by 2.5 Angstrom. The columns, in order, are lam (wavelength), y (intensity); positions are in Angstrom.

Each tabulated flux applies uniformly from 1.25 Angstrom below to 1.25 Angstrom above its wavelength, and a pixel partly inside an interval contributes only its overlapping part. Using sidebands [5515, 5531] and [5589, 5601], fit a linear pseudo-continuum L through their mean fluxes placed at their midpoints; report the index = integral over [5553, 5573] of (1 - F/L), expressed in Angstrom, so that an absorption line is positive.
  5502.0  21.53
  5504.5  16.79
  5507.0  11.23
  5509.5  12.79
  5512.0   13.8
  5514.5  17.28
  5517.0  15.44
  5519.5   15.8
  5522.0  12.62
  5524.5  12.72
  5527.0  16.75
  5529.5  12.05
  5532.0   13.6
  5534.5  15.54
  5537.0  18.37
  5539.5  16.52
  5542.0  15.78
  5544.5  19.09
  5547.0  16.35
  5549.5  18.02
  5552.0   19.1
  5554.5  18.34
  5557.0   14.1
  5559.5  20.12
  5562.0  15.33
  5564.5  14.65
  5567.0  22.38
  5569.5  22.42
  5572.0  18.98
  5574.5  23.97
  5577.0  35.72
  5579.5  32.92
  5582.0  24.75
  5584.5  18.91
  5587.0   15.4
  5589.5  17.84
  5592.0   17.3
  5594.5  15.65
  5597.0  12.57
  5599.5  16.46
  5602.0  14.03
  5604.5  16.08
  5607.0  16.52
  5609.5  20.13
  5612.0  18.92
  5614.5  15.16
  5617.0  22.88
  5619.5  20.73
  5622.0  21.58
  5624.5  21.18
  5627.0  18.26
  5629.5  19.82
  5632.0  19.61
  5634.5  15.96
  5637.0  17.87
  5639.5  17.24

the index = -4.1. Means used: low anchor 14.4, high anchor 15.8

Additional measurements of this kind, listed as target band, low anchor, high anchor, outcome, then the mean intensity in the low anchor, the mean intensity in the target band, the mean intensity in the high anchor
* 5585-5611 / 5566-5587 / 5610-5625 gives 6.8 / 24.5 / 16.3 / 20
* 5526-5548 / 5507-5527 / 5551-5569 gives 0.0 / 14.3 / 16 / 17.9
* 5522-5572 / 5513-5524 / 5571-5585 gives 8.7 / 15.1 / 16.9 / 26.4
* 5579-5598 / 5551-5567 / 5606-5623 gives -0.6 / 17.3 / 19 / 19.4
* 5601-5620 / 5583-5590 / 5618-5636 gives 0.8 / 17.6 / 18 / 19.6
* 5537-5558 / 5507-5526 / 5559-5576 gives 0.4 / 14.2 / 17.3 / 19.9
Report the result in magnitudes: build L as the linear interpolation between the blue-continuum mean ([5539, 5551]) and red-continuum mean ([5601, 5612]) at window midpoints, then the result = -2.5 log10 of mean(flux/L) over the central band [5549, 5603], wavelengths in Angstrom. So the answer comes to -0.14 mag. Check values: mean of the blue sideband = 17.2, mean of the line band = 19.5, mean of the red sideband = 17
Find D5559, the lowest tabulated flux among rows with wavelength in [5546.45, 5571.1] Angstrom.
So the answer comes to 14.1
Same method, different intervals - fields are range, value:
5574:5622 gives 12.57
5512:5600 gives 12.05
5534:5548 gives 15.54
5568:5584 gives 18.98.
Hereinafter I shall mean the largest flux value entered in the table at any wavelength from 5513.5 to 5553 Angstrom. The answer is 19.1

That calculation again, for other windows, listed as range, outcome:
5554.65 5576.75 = 23.97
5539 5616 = 35.72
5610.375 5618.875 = 22.88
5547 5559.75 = 20.12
